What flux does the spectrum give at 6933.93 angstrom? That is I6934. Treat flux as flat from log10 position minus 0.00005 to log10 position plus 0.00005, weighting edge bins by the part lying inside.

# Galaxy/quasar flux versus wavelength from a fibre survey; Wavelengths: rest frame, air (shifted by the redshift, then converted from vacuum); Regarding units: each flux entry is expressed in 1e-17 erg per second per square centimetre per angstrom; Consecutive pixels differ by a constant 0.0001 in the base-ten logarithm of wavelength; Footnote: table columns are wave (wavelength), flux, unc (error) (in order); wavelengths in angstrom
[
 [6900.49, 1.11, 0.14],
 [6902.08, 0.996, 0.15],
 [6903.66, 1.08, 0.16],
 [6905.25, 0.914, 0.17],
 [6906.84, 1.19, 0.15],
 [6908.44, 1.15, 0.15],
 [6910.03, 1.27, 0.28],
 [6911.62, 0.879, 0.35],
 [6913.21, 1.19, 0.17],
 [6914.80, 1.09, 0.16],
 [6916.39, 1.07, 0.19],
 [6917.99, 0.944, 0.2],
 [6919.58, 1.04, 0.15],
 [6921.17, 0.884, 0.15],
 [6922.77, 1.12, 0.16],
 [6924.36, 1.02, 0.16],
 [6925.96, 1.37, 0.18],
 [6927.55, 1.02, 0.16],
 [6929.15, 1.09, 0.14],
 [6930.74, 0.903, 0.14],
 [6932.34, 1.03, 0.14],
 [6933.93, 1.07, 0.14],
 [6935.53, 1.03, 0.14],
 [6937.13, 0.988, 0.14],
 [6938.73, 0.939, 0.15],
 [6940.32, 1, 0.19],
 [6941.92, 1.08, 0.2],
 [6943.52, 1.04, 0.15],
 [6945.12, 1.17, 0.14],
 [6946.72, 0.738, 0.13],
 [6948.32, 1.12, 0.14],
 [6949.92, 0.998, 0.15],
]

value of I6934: 1.07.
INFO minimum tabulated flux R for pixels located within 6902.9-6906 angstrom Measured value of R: 0.914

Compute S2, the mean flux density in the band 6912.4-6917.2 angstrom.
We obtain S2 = 1.12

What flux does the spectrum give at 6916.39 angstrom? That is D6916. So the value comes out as 1.07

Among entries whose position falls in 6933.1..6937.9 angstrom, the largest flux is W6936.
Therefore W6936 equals 1.07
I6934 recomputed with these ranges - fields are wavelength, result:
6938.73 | 0.939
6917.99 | 0.944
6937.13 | 0.988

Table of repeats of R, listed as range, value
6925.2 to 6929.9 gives 1.02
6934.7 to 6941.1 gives 0.939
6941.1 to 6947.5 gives 0.738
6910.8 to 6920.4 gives 0.879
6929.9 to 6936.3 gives 0.903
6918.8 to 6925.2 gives 0.884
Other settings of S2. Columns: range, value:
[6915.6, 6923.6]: 1.01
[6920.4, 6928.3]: 1.08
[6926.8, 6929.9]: 1.05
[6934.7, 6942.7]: 1.01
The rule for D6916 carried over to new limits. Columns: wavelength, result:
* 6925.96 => 1.37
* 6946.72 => 0.738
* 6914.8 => 1.09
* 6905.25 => 0.914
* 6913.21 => 1.19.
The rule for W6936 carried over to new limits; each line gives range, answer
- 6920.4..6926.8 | 1.37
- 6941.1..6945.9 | 1.17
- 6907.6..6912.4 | 1.27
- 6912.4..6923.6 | 1.19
